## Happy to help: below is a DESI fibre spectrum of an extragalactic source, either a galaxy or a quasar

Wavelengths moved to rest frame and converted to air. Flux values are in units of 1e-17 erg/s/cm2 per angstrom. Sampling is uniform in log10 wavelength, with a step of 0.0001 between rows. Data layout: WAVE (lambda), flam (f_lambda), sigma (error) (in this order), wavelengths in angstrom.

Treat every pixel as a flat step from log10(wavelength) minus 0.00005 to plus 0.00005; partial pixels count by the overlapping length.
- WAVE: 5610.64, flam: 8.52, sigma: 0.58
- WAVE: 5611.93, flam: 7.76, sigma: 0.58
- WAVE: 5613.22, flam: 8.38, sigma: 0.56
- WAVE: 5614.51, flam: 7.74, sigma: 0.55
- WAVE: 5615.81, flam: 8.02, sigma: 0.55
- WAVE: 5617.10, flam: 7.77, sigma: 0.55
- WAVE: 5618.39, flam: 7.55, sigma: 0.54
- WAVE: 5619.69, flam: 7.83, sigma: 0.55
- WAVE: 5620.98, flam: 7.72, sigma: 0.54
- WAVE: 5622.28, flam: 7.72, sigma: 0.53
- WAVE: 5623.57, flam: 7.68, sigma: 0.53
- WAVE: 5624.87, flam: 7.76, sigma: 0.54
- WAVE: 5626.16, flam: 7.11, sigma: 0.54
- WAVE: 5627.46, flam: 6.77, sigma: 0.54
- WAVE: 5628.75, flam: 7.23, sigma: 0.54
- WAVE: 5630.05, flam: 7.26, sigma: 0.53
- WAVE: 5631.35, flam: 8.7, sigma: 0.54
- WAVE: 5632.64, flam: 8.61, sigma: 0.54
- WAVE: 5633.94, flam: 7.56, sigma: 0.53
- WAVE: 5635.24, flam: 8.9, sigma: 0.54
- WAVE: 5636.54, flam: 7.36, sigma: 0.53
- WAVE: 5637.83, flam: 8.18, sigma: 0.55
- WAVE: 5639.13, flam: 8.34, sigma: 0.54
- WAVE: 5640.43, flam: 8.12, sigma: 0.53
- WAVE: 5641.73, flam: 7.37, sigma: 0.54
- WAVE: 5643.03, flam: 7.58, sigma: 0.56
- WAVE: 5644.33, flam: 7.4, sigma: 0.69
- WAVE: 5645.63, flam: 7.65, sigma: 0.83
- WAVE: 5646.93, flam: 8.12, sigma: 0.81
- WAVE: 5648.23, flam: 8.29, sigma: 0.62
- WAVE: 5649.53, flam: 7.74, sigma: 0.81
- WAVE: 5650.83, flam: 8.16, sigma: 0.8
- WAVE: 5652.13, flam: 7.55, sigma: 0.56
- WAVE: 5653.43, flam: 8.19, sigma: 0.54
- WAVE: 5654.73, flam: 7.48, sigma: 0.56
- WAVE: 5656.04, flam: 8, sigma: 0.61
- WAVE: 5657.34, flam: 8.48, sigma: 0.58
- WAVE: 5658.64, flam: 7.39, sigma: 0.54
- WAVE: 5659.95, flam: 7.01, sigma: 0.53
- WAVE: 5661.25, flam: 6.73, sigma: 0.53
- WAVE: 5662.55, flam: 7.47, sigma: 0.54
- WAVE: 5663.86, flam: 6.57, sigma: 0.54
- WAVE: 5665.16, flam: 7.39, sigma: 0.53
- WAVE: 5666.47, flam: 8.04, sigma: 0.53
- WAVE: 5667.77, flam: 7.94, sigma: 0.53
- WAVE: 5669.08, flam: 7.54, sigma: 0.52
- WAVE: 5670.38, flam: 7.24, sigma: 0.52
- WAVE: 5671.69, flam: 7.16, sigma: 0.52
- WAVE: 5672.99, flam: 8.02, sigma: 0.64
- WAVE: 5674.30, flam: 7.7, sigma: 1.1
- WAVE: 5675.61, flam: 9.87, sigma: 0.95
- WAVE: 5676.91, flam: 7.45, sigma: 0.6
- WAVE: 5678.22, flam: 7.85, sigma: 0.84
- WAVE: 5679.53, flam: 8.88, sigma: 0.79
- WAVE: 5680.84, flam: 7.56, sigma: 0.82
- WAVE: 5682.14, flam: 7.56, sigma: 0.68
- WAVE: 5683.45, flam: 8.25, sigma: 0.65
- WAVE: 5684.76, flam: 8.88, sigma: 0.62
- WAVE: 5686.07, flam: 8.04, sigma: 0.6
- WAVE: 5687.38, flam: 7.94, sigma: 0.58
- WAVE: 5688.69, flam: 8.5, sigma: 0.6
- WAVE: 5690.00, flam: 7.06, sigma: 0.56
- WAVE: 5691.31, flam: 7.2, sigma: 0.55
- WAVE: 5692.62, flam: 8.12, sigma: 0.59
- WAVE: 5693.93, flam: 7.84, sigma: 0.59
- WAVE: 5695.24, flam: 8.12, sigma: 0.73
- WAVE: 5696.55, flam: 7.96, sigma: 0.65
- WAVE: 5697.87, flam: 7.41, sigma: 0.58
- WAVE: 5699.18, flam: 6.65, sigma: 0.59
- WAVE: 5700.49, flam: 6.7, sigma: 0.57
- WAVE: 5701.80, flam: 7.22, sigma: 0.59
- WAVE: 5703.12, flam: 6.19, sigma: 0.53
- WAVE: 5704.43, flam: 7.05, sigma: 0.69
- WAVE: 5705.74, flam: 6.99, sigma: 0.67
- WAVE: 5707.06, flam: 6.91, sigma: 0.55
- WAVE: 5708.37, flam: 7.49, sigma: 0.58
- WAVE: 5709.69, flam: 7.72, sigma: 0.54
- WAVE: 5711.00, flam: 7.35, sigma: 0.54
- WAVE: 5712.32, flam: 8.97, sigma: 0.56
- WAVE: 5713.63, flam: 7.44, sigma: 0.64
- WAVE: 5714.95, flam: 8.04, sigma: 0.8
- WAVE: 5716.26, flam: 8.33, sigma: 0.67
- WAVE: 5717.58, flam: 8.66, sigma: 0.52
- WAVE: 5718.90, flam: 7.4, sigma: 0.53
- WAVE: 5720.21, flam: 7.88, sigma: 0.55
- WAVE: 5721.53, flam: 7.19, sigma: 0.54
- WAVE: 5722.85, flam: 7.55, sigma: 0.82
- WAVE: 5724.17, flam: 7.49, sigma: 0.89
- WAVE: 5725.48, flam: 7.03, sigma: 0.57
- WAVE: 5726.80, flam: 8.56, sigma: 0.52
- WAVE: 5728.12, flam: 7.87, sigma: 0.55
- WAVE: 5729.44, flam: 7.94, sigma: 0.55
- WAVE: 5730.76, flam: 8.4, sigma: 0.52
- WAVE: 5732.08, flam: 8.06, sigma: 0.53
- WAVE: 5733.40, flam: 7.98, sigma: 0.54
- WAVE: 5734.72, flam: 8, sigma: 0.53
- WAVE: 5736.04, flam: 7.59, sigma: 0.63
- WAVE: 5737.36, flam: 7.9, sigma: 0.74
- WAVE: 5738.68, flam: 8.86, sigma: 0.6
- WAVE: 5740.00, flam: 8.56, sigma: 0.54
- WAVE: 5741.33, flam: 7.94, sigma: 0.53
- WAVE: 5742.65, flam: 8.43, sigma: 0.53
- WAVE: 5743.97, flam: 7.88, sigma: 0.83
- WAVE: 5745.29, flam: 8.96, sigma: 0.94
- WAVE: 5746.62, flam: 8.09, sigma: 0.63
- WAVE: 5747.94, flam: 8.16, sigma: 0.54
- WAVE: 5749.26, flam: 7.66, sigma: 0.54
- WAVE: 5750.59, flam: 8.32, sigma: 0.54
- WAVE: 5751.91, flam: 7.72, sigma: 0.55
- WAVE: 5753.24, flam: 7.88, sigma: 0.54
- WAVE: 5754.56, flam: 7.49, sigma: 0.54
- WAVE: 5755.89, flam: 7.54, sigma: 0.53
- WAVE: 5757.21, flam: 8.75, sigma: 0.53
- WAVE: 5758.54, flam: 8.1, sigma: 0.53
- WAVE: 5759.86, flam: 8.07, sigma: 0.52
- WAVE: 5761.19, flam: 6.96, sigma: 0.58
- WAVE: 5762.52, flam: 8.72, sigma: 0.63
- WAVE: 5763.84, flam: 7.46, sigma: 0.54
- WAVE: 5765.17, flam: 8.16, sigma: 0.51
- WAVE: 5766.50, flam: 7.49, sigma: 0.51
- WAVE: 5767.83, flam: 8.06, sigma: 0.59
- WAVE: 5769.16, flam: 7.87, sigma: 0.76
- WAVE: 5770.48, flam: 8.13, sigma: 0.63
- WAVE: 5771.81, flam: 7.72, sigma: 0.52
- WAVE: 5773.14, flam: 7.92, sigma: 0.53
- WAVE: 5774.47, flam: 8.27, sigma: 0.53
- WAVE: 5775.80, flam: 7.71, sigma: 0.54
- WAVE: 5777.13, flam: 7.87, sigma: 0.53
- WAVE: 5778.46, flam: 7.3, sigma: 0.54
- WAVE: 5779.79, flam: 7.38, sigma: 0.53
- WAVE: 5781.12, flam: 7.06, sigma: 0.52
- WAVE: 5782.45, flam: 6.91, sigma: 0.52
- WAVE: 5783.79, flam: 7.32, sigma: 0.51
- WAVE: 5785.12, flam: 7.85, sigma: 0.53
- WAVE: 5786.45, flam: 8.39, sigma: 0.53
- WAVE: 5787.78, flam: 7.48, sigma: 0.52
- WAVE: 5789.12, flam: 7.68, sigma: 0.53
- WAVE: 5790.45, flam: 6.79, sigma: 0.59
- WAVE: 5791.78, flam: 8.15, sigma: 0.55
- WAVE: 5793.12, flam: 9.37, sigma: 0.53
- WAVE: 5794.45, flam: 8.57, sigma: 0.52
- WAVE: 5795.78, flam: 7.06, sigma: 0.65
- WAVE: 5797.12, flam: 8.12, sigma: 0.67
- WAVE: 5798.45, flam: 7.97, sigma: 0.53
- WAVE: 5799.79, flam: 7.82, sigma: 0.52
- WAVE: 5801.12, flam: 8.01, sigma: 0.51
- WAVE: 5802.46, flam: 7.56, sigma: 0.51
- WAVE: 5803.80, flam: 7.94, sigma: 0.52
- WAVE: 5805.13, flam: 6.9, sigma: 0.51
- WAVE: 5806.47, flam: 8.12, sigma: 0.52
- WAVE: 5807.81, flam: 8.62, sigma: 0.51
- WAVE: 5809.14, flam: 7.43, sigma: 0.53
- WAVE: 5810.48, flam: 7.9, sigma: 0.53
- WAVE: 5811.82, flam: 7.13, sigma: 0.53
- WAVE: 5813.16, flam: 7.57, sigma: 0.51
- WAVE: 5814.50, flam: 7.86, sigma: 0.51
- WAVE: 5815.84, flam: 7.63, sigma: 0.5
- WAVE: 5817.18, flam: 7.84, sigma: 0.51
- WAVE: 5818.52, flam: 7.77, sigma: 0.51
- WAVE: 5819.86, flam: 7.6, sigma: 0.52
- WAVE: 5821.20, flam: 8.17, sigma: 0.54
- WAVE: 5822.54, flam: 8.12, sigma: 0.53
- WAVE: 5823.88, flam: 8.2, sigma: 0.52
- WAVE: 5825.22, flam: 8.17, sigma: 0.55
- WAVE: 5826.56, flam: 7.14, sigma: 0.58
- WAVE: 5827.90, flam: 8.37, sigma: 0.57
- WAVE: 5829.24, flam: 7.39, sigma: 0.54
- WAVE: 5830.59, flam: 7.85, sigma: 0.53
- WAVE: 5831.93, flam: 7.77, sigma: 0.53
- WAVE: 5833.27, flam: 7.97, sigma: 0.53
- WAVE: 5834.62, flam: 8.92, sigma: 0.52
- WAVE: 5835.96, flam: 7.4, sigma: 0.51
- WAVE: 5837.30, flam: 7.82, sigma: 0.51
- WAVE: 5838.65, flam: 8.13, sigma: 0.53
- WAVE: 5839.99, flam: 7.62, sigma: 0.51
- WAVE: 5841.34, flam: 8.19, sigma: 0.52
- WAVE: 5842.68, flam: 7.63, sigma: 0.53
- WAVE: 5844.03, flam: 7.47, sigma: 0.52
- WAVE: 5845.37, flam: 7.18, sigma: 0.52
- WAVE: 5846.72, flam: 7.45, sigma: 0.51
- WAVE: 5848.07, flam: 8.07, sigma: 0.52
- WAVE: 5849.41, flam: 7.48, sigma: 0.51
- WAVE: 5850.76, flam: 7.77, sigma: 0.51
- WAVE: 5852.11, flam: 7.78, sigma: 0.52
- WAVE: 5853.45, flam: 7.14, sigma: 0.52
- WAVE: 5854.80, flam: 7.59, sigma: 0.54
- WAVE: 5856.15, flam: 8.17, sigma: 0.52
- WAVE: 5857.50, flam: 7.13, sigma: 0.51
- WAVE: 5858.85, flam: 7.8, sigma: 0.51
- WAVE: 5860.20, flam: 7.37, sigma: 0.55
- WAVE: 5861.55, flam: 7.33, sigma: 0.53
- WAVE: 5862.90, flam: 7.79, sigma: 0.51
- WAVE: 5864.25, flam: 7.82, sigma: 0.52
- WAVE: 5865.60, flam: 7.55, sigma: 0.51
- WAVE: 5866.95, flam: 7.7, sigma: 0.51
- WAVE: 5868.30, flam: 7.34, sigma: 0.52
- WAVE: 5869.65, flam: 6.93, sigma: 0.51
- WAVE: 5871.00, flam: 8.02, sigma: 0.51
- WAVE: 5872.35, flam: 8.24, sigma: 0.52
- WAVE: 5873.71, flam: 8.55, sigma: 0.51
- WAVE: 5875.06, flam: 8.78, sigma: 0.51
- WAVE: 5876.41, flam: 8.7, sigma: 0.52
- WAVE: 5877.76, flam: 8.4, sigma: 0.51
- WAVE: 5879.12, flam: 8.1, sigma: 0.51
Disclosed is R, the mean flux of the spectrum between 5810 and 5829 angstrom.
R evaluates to 7.81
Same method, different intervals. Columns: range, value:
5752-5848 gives 7.81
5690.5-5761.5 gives 7.79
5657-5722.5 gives 7.66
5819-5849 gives 7.84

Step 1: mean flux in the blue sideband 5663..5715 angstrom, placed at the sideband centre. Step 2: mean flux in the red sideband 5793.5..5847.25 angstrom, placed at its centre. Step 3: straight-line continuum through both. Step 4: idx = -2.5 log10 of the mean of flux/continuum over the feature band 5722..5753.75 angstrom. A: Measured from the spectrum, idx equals -0.04 mag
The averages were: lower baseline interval 7.66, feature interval 8.03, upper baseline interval 7.82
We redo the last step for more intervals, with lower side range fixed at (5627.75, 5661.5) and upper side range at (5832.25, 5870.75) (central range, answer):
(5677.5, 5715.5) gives 0.02 mag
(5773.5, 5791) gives 0.02 mag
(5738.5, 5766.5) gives -0.04 mag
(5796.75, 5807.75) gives -0.02 mag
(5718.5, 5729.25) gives 0.02 mag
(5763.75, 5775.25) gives -0.03 mag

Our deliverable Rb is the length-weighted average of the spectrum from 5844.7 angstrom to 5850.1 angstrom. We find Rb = 7.54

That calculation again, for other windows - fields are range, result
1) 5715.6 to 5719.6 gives 8.14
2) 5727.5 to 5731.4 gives 8.07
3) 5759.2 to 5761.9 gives 7.52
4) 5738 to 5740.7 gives 8.68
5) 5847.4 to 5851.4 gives 7.78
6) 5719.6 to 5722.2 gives 7.51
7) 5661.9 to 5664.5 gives 7.01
